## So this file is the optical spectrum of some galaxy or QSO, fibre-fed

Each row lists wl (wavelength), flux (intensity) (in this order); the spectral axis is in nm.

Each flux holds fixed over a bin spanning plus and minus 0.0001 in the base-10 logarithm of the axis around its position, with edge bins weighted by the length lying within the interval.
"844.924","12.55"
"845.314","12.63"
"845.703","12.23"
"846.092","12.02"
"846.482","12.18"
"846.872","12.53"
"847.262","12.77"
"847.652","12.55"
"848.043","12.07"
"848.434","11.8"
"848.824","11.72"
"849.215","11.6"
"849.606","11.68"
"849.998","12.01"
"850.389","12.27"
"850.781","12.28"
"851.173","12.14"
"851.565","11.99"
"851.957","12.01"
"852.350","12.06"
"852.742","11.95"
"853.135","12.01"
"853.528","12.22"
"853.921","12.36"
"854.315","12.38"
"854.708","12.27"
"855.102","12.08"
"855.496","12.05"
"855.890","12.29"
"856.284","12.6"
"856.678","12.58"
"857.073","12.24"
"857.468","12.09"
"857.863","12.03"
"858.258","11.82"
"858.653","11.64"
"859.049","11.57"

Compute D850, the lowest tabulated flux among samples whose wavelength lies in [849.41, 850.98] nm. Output 11.68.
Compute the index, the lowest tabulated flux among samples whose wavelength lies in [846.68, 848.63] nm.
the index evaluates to 11.8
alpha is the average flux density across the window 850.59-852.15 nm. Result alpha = 12.1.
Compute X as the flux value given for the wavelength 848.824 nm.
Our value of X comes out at 11.72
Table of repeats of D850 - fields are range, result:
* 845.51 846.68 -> 12.02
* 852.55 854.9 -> 11.95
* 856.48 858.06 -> 12.03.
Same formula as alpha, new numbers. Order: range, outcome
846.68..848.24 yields 12.5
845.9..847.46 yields 12.4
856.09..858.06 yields 12.3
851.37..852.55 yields 12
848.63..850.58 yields 11.9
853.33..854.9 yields 12.3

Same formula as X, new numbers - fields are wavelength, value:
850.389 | 12.27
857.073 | 12.24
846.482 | 12.18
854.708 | 12.27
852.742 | 11.95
